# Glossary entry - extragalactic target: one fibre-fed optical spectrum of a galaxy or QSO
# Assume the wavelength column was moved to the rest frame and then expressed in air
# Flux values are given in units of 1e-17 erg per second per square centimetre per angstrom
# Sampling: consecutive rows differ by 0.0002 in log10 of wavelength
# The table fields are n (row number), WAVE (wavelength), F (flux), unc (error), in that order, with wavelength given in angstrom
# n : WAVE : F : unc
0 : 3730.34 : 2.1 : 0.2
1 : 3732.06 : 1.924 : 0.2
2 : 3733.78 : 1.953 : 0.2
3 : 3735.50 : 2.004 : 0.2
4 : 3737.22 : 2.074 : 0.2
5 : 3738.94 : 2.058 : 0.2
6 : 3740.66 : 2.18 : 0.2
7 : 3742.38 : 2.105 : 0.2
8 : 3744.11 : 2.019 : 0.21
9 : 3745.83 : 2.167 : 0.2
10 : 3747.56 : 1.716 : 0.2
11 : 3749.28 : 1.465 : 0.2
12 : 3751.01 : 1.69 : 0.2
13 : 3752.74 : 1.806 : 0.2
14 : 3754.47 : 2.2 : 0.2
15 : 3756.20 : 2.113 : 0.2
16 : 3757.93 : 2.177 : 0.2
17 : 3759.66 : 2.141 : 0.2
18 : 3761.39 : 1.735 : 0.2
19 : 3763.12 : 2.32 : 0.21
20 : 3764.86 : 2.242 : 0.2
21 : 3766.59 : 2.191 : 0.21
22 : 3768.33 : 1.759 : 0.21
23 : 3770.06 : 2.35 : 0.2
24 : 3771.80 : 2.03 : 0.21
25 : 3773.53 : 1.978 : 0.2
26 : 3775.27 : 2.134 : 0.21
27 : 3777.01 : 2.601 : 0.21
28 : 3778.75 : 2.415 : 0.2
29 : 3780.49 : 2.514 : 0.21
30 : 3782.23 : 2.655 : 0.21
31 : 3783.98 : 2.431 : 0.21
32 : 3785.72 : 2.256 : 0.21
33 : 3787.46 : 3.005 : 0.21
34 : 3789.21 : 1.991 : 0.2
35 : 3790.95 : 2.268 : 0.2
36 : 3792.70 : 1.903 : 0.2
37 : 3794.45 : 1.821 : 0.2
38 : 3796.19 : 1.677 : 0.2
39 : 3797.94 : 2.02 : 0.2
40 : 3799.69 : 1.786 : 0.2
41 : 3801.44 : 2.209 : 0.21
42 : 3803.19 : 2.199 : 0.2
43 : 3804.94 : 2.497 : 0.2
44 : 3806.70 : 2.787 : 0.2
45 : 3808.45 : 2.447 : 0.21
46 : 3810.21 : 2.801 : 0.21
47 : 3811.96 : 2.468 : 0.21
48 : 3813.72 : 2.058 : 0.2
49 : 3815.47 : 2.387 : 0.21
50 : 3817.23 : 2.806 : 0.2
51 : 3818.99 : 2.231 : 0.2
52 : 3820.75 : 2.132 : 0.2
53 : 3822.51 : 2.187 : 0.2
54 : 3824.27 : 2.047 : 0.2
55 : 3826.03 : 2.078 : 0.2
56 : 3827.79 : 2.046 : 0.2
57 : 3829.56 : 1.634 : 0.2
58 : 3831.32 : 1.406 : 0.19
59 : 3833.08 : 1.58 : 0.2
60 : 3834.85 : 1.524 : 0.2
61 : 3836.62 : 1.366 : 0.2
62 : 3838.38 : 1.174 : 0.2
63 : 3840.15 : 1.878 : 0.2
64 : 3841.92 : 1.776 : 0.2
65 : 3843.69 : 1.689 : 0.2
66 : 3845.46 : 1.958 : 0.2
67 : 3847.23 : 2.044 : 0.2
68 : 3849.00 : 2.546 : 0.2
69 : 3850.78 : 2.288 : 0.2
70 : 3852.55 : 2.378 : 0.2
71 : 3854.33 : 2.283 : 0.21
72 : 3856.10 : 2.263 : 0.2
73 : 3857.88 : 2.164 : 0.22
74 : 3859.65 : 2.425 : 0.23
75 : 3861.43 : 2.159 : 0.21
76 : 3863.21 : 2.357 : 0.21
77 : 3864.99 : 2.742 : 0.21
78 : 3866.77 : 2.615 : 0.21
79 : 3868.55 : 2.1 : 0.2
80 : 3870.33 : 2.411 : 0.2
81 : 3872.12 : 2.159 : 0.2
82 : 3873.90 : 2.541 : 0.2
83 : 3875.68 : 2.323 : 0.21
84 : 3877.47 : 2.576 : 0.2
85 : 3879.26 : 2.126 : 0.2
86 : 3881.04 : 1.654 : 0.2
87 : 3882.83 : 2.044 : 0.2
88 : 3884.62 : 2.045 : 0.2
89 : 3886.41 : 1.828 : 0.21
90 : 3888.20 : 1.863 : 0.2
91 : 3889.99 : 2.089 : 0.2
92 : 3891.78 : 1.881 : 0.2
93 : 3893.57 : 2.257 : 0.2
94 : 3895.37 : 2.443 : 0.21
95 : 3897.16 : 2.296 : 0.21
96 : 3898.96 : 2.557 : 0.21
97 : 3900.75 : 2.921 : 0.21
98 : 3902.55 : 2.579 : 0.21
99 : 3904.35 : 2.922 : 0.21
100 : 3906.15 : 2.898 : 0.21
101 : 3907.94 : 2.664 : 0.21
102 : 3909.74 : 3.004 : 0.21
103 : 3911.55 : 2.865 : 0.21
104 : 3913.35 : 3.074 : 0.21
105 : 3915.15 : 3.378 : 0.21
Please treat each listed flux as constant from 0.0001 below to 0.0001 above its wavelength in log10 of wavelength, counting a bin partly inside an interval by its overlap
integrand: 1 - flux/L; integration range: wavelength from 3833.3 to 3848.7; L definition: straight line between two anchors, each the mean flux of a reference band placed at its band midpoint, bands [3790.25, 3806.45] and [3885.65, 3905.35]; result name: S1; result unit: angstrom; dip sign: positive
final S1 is 3.4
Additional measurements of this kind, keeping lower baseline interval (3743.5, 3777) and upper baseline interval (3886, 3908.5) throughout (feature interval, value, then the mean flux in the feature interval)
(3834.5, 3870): 2.9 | 2.1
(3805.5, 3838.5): 1.6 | 2.08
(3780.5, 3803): -0.7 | 2.18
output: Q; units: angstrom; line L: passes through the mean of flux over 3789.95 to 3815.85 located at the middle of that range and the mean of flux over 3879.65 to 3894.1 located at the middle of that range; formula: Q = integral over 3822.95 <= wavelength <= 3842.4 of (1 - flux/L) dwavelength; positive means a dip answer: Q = 4.0 angstrom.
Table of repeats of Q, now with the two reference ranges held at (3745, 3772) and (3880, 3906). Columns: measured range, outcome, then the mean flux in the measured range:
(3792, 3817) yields -1.70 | 2.24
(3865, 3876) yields -0.86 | 2.39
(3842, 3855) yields 0.20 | 2.14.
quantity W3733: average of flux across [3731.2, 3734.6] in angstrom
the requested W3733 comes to 1.94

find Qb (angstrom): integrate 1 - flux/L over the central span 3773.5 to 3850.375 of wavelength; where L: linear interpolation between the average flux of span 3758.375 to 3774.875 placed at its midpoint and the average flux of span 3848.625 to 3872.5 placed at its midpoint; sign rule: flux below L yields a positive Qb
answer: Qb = 2.8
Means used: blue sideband 2.09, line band 2.12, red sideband 2.35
